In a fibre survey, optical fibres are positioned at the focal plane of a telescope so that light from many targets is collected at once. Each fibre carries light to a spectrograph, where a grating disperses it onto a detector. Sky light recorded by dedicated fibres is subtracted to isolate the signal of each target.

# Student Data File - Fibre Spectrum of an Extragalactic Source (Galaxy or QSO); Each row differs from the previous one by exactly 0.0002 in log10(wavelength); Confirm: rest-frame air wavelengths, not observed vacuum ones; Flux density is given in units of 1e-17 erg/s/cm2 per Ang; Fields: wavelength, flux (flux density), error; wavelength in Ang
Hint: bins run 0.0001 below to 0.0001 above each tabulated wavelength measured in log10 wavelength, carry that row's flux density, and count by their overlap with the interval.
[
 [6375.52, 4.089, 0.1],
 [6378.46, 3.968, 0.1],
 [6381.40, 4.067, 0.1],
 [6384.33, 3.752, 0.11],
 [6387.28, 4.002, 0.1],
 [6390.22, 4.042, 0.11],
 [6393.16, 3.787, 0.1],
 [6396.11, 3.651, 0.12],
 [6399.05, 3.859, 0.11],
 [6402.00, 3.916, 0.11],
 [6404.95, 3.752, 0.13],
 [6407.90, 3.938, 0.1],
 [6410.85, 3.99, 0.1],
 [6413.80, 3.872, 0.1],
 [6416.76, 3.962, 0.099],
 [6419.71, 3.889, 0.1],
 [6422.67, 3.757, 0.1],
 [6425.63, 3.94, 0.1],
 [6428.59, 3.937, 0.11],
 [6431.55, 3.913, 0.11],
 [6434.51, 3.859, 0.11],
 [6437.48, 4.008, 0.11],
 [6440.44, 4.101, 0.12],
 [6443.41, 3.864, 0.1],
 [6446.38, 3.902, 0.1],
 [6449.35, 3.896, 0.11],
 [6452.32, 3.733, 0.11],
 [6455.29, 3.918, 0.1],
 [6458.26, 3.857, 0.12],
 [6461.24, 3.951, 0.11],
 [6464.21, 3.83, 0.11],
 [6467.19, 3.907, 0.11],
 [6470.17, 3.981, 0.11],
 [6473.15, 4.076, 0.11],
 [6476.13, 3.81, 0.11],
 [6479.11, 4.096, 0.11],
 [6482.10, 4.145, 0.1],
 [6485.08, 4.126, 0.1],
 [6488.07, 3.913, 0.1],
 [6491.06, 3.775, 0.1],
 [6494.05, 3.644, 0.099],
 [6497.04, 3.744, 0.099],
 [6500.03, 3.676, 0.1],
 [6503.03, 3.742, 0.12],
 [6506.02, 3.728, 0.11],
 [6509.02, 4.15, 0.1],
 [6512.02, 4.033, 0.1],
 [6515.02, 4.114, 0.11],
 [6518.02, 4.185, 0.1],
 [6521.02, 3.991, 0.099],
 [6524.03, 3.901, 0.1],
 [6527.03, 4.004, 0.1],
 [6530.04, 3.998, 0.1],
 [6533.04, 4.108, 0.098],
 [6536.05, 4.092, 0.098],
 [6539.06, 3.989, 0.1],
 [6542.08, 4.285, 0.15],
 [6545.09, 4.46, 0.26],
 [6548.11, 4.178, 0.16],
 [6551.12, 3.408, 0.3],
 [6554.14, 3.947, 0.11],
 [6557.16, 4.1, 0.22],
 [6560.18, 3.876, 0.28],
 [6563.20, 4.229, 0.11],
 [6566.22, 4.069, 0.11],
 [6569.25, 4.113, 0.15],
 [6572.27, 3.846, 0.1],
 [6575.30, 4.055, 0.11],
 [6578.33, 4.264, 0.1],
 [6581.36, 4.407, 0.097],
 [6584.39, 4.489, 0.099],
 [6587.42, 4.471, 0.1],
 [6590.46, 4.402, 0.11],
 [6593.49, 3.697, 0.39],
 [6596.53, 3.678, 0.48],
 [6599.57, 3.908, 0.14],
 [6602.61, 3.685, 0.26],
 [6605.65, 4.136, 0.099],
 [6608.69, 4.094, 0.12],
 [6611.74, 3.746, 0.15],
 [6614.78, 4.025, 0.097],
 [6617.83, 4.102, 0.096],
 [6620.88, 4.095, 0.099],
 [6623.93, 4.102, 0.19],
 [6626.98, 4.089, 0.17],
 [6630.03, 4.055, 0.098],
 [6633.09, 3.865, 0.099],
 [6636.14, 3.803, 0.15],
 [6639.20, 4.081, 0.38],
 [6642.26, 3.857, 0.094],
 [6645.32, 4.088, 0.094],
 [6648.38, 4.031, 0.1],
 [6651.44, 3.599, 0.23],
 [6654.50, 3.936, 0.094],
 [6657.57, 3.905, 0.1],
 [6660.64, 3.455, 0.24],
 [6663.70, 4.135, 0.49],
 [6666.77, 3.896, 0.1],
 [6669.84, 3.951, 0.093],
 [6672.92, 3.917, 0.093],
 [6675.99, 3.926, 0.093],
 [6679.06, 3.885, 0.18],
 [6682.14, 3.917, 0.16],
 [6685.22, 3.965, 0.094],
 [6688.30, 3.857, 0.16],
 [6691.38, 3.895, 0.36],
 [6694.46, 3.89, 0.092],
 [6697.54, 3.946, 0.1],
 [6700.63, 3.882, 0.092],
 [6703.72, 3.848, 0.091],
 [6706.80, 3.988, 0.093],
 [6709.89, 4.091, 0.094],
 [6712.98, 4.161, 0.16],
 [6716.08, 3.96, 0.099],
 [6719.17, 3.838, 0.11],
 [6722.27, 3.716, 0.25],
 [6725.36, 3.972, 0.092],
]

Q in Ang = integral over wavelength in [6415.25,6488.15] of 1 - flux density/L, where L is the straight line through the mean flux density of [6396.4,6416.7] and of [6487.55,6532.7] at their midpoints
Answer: -0.78 Ang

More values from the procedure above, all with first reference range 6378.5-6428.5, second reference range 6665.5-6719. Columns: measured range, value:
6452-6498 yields -0.13 Ang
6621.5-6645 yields -0.37 Ang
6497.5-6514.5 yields 0.15 Ang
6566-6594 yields -2.04 Ang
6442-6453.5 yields 0.13 Ang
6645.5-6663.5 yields 0.45 Ang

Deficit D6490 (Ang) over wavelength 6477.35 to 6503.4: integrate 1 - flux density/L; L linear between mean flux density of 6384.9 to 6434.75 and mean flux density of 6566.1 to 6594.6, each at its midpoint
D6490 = 1.0 Ang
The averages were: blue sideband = 3.88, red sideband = 4.19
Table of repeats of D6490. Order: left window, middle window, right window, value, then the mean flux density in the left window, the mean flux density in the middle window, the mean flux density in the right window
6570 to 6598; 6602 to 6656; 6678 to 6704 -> 1.0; 4.15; 3.97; 3.9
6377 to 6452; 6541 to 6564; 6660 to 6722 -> -0.8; 3.9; 4.05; 3.92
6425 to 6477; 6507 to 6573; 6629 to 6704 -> -2.3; 3.92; 4.05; 3.9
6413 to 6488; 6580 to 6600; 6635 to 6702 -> -1.3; 3.93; 4.16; 3.9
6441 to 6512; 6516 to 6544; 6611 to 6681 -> -1.1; 3.9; 4.07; 3.94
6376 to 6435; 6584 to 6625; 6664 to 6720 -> -1.1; 3.9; 4.03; 3.94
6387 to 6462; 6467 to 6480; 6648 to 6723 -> -0.3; 3.89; 3.98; 3.9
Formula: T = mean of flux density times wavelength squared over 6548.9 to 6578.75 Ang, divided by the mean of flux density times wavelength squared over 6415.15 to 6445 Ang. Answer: 1.1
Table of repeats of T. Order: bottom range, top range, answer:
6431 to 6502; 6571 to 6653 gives 1.08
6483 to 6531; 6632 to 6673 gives 1.04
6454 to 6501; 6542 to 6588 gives 1.09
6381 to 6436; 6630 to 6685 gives 1.08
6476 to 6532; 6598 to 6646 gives 1.05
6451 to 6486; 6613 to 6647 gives 1.07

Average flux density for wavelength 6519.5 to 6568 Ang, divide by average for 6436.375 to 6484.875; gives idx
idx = 1.02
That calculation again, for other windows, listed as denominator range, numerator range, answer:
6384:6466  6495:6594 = 1.04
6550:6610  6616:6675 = 0.97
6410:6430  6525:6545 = 1.05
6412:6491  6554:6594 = 1.06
